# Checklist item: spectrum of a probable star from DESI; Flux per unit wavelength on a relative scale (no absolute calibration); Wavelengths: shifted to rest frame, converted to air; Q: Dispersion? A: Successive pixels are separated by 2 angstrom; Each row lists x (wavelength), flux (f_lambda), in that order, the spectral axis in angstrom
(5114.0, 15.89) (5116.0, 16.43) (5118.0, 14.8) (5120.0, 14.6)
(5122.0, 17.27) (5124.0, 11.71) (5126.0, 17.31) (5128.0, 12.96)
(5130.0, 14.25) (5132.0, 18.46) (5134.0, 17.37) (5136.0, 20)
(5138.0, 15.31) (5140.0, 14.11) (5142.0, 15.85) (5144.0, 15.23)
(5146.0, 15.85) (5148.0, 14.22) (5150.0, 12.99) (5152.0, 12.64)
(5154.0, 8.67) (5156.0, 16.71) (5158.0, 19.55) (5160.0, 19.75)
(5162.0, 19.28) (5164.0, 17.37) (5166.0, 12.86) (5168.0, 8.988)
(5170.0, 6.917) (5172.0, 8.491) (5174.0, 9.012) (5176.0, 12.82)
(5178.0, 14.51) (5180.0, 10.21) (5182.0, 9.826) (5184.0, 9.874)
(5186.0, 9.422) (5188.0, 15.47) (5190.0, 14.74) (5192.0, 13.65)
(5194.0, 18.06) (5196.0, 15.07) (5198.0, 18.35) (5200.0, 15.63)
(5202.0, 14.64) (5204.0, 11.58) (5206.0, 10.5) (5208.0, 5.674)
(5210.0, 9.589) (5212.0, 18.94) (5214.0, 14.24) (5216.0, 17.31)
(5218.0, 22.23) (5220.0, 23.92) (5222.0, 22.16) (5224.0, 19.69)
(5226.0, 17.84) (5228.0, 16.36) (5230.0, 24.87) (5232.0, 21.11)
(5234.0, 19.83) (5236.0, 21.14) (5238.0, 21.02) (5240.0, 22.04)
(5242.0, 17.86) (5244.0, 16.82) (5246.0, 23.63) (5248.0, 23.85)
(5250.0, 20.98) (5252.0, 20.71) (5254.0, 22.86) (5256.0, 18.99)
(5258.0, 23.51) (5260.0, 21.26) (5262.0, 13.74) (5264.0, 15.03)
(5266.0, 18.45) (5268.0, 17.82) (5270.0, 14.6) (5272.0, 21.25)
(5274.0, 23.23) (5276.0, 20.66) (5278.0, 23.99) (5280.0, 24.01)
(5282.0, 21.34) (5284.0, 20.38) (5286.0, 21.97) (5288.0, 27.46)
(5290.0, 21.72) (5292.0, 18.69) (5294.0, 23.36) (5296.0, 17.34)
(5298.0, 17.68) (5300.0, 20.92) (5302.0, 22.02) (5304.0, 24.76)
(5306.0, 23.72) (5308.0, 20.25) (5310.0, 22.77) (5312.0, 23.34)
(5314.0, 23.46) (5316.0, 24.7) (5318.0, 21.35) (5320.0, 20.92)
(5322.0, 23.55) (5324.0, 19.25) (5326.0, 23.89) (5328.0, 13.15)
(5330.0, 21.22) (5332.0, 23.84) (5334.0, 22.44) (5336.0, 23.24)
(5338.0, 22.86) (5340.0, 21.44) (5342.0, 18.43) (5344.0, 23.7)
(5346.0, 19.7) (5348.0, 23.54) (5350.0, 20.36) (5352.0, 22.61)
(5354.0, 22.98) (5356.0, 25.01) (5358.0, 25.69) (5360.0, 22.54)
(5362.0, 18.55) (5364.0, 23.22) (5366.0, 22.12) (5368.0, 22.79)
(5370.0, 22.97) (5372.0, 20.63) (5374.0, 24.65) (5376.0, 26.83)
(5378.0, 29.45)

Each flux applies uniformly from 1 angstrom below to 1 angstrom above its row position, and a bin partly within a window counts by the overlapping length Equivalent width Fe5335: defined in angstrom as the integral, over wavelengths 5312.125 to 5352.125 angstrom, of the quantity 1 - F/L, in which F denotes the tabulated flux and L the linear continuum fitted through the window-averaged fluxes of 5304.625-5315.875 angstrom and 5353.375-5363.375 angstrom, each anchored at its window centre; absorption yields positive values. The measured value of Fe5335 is 2.2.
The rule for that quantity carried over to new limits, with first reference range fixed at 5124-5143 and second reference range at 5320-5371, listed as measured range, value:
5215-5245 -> -2.6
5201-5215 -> 4.6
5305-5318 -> -1.2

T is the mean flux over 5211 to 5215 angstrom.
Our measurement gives 16.6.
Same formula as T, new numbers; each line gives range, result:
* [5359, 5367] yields 21.6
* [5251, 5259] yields 21.5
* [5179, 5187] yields 9.83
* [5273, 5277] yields 21.9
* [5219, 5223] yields 23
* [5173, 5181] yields 11.6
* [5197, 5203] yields 16.2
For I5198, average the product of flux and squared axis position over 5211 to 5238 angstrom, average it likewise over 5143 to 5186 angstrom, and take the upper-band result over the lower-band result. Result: 1.57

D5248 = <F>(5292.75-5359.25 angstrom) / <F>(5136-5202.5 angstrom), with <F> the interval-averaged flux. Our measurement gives 1.58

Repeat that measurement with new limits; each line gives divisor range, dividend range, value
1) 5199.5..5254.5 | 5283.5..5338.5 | 1.18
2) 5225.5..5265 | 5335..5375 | 1.11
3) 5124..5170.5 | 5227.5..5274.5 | 1.33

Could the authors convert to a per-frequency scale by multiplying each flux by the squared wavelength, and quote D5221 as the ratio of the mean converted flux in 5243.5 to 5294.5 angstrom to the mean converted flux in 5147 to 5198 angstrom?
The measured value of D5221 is 1.62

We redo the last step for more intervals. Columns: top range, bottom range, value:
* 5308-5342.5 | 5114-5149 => 1.50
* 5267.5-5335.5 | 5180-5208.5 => 1.72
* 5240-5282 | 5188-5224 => 1.31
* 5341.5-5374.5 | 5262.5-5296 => 1.11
